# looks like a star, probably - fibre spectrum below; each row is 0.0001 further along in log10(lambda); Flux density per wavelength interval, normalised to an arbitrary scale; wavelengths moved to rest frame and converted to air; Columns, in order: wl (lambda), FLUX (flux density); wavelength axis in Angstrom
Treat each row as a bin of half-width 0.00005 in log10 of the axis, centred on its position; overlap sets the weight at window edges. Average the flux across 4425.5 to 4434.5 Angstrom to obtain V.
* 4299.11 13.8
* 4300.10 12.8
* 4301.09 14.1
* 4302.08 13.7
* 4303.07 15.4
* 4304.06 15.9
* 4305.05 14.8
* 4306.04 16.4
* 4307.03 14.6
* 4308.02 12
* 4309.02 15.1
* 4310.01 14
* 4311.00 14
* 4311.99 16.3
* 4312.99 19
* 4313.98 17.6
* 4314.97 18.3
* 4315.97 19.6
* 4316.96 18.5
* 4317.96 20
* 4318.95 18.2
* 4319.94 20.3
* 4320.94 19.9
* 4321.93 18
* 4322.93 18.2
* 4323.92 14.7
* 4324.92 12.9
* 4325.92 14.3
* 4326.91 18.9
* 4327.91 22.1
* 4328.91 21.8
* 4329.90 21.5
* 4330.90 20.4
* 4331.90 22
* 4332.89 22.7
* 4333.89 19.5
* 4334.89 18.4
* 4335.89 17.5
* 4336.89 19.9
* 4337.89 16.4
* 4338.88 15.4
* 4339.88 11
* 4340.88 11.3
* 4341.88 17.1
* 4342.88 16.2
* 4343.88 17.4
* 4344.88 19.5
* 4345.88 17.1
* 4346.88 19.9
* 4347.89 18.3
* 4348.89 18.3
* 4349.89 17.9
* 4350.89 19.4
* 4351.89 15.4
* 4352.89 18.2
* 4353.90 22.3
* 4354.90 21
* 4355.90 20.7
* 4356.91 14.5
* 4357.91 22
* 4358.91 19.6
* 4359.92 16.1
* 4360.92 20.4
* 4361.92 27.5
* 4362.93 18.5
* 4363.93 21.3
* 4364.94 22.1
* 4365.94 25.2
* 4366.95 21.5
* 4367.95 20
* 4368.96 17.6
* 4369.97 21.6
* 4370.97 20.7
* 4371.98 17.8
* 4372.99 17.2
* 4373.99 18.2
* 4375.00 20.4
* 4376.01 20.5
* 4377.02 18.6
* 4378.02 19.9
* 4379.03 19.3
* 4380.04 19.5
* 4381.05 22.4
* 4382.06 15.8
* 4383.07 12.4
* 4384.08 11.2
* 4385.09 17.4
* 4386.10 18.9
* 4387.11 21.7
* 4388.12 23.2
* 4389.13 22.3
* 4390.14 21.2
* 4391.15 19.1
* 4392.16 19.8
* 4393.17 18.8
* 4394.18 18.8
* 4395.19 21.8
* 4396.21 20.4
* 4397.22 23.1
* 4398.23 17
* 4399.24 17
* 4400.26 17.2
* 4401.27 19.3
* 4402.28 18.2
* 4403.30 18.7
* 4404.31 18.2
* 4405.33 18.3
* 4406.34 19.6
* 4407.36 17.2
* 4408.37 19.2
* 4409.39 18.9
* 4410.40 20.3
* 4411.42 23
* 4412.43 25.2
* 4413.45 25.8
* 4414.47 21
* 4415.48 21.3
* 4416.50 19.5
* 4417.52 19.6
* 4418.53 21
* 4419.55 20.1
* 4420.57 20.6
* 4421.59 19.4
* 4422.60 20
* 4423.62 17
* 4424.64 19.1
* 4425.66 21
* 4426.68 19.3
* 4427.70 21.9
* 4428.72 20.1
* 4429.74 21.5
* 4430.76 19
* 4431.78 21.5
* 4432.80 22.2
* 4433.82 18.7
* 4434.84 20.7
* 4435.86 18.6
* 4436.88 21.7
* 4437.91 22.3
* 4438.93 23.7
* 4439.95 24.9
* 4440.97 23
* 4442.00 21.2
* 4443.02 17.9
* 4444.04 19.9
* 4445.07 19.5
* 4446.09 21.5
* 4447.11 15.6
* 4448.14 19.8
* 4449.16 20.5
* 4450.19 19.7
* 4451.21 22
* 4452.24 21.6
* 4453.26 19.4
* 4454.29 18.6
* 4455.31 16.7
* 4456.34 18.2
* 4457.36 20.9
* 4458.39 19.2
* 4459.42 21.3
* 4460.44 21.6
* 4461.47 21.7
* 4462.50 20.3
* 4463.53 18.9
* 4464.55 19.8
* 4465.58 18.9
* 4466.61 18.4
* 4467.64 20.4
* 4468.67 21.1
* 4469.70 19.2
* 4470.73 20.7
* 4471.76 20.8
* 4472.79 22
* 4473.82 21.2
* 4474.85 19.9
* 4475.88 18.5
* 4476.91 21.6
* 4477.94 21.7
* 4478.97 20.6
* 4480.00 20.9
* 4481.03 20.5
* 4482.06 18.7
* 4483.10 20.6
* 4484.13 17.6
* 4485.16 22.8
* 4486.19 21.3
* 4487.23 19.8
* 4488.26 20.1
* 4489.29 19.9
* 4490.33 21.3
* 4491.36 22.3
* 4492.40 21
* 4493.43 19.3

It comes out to 20.6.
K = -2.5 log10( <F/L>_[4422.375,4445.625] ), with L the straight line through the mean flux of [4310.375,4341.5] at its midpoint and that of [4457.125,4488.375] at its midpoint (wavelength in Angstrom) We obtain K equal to -0.05 mag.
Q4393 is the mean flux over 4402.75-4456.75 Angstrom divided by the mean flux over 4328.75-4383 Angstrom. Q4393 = 1.06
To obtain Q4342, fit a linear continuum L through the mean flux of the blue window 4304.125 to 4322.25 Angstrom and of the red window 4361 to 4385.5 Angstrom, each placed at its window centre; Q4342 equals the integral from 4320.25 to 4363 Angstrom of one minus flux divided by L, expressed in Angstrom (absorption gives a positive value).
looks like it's -0.73 Angstrom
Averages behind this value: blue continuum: 17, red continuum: 19.5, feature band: 18.5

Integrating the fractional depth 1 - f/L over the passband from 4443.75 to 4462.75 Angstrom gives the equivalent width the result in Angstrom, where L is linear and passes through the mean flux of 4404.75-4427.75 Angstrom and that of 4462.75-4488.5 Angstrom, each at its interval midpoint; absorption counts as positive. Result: 0.4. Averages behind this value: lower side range 20.3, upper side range 20.2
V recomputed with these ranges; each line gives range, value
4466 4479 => 20.4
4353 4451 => 20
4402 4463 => 20.3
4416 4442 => 20.7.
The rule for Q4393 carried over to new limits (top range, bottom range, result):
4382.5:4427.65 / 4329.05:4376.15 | 1.03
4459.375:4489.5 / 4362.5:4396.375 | 1.04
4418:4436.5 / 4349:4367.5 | 1.00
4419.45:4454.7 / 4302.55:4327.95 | 1.21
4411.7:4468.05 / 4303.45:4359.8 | 1.15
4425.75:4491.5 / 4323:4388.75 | 1.08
